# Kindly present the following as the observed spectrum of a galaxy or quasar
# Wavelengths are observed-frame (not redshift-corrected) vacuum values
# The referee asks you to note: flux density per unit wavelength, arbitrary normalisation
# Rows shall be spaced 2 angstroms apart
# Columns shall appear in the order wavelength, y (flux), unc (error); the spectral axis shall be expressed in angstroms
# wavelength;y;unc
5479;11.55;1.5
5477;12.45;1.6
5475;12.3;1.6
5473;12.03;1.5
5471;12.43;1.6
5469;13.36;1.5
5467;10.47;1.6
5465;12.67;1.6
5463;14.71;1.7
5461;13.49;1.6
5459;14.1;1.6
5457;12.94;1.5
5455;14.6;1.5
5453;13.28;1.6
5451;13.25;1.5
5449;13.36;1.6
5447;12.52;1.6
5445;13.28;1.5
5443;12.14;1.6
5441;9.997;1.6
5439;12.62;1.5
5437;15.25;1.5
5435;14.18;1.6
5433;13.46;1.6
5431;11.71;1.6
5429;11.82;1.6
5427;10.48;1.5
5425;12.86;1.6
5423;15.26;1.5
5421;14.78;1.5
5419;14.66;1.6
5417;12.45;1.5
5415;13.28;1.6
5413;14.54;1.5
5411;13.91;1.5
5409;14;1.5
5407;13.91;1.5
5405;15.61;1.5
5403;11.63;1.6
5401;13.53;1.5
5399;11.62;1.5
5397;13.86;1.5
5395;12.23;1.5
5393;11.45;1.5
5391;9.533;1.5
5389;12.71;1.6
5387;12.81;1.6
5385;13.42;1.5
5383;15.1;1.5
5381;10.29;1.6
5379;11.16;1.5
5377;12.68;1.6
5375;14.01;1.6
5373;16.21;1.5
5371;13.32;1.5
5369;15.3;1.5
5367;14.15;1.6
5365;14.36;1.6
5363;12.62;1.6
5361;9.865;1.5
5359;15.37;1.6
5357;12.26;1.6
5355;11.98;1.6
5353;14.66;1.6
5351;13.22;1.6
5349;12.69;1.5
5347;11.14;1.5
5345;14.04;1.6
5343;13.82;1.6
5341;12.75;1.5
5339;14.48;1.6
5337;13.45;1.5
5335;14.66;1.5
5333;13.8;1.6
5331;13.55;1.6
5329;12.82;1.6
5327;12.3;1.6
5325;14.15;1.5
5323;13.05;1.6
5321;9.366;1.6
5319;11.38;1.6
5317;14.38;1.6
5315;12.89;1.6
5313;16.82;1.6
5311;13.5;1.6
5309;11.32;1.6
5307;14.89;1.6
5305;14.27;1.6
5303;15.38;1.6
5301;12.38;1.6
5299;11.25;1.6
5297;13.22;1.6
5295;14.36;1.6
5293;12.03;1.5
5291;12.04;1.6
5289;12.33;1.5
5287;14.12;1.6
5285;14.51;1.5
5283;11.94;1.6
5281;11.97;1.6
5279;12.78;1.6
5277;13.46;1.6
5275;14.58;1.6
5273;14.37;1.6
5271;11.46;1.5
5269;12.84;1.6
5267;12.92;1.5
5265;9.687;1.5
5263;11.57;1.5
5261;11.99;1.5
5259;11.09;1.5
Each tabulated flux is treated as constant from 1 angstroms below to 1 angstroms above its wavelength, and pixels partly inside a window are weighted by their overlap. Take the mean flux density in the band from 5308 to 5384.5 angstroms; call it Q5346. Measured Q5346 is 13.2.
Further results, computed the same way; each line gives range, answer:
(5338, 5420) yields 13.2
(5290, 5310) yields 13.1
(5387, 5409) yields 12.7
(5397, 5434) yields 13.3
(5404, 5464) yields 13.4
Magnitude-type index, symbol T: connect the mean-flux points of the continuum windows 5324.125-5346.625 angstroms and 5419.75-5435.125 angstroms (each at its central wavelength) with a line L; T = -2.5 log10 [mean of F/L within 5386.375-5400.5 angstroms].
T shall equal 0.100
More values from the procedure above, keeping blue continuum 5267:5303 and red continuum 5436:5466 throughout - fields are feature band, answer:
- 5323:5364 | -0.01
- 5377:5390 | 0.05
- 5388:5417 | 0.02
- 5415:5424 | -0.08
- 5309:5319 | -0.06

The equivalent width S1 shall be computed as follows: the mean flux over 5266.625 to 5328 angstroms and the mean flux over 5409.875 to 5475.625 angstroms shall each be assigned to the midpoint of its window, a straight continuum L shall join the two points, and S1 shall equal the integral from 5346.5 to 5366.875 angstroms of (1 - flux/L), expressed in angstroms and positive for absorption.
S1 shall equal 0.3 angstroms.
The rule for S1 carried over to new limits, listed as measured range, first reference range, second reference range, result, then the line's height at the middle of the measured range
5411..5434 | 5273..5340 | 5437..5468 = -0.36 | 13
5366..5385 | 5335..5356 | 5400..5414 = 0.00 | 13.6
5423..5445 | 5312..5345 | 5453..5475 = 0.85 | 13.1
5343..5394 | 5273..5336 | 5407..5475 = 0.77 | 13.2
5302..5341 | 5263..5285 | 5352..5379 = -1.16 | 13.1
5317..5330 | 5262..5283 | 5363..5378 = 1.01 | 13.4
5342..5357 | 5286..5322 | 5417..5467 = 0.11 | 13.1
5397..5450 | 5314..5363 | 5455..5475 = -0.92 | 13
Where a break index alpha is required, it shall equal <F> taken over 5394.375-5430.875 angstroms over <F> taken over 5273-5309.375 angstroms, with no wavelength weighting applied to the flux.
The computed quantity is 1.0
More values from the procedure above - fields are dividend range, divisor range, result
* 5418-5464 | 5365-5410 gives 1.01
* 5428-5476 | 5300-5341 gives 0.96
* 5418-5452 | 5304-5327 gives 0.99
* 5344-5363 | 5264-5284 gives 1.02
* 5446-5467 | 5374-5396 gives 1.08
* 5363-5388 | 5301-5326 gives 1.01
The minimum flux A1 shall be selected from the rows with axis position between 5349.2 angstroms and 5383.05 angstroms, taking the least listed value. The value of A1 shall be 9.865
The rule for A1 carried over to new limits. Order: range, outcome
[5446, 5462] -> 12.52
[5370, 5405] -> 9.533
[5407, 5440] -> 10.48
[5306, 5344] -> 9.366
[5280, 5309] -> 11.25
